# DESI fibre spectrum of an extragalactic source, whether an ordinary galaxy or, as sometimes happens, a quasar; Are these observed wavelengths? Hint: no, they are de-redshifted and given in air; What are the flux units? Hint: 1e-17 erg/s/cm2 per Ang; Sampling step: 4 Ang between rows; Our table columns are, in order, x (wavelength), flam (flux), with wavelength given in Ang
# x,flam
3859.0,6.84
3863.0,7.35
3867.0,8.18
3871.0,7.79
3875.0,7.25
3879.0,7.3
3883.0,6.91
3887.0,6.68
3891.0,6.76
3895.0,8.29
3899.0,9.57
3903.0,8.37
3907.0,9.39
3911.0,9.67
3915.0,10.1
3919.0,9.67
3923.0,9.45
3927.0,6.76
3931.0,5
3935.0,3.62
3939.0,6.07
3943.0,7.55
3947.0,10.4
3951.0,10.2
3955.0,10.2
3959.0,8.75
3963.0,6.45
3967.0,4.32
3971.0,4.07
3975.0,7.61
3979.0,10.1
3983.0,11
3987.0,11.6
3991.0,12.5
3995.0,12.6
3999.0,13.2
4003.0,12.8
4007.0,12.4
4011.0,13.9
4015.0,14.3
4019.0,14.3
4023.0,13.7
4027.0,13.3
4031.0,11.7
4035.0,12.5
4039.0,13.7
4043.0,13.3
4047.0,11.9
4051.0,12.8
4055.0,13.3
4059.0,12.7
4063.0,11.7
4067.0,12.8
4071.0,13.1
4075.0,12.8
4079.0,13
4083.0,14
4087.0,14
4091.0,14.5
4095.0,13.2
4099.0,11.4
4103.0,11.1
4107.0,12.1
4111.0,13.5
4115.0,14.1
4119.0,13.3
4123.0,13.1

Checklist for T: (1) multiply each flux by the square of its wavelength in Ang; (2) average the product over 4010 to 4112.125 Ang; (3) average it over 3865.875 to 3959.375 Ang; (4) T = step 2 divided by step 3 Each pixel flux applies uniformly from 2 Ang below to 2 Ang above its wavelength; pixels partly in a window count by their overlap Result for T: 1.7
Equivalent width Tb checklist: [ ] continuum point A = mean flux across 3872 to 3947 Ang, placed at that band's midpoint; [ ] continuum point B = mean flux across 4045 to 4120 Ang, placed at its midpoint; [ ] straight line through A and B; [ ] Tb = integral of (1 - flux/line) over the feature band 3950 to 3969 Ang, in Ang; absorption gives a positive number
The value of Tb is 2.7 Ang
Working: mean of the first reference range 7.76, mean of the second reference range 12.9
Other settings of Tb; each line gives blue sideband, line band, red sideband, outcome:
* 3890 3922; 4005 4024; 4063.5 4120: -3.9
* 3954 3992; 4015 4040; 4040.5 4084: -4.8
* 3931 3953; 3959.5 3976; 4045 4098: 5.2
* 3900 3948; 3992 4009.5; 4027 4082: -3.2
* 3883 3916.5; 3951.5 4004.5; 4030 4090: 5.5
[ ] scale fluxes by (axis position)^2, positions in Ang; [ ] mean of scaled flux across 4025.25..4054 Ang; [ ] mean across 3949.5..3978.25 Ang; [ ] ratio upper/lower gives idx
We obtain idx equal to 1.8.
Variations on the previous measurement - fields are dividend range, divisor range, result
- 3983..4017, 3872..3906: 1.76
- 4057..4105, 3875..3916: 1.72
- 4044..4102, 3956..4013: 1.33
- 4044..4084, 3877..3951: 1.74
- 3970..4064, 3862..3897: 1.77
